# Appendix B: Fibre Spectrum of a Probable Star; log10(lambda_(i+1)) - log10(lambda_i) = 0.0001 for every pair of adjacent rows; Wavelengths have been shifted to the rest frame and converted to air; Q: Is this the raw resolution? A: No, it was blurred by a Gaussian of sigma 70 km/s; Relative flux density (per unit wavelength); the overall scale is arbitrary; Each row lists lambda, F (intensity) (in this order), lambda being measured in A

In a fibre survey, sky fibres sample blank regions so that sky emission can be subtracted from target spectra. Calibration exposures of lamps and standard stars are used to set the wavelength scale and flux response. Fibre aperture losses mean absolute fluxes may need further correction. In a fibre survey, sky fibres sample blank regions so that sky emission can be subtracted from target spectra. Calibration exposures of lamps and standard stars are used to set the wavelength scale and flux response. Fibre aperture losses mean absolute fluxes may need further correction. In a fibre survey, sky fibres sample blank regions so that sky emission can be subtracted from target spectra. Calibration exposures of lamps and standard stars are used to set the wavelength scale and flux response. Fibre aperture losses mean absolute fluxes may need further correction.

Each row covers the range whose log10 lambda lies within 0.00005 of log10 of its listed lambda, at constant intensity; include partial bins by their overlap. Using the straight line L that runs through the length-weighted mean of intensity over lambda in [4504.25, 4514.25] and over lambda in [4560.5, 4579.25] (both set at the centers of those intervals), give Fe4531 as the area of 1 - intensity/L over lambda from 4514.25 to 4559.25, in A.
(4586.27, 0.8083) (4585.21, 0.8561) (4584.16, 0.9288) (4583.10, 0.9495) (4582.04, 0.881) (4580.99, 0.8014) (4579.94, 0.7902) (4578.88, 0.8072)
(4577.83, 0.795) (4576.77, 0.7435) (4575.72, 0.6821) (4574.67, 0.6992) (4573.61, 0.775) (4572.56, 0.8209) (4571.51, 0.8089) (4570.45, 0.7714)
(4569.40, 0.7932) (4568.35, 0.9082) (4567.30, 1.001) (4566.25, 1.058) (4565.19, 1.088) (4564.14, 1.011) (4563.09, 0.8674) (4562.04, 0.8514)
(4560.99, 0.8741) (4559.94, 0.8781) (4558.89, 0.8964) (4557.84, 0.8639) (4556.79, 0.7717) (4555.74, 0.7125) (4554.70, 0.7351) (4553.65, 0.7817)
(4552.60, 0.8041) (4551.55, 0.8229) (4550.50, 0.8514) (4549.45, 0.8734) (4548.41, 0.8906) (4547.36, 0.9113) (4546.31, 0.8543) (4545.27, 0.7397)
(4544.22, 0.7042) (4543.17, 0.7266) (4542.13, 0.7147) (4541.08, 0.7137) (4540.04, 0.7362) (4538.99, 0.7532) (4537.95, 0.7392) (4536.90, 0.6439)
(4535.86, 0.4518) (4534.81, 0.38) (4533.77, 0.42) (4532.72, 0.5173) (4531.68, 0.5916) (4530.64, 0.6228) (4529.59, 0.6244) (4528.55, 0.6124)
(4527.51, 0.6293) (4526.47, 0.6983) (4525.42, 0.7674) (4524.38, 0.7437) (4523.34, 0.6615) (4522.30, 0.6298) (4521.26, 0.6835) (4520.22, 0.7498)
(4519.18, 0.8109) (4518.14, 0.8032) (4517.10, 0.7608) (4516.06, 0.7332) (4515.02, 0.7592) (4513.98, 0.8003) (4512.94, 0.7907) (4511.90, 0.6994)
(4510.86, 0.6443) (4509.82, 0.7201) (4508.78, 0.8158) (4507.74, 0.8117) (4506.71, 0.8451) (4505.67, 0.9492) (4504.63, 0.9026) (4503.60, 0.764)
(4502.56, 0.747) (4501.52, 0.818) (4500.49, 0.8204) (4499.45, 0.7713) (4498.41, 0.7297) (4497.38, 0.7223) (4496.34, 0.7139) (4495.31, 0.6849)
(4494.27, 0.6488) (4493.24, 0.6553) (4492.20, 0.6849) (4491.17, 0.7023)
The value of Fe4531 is 5.7 A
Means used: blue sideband 0.796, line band 0.718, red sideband 0.853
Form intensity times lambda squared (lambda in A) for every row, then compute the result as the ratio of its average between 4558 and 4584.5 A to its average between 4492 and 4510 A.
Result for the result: 1.15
